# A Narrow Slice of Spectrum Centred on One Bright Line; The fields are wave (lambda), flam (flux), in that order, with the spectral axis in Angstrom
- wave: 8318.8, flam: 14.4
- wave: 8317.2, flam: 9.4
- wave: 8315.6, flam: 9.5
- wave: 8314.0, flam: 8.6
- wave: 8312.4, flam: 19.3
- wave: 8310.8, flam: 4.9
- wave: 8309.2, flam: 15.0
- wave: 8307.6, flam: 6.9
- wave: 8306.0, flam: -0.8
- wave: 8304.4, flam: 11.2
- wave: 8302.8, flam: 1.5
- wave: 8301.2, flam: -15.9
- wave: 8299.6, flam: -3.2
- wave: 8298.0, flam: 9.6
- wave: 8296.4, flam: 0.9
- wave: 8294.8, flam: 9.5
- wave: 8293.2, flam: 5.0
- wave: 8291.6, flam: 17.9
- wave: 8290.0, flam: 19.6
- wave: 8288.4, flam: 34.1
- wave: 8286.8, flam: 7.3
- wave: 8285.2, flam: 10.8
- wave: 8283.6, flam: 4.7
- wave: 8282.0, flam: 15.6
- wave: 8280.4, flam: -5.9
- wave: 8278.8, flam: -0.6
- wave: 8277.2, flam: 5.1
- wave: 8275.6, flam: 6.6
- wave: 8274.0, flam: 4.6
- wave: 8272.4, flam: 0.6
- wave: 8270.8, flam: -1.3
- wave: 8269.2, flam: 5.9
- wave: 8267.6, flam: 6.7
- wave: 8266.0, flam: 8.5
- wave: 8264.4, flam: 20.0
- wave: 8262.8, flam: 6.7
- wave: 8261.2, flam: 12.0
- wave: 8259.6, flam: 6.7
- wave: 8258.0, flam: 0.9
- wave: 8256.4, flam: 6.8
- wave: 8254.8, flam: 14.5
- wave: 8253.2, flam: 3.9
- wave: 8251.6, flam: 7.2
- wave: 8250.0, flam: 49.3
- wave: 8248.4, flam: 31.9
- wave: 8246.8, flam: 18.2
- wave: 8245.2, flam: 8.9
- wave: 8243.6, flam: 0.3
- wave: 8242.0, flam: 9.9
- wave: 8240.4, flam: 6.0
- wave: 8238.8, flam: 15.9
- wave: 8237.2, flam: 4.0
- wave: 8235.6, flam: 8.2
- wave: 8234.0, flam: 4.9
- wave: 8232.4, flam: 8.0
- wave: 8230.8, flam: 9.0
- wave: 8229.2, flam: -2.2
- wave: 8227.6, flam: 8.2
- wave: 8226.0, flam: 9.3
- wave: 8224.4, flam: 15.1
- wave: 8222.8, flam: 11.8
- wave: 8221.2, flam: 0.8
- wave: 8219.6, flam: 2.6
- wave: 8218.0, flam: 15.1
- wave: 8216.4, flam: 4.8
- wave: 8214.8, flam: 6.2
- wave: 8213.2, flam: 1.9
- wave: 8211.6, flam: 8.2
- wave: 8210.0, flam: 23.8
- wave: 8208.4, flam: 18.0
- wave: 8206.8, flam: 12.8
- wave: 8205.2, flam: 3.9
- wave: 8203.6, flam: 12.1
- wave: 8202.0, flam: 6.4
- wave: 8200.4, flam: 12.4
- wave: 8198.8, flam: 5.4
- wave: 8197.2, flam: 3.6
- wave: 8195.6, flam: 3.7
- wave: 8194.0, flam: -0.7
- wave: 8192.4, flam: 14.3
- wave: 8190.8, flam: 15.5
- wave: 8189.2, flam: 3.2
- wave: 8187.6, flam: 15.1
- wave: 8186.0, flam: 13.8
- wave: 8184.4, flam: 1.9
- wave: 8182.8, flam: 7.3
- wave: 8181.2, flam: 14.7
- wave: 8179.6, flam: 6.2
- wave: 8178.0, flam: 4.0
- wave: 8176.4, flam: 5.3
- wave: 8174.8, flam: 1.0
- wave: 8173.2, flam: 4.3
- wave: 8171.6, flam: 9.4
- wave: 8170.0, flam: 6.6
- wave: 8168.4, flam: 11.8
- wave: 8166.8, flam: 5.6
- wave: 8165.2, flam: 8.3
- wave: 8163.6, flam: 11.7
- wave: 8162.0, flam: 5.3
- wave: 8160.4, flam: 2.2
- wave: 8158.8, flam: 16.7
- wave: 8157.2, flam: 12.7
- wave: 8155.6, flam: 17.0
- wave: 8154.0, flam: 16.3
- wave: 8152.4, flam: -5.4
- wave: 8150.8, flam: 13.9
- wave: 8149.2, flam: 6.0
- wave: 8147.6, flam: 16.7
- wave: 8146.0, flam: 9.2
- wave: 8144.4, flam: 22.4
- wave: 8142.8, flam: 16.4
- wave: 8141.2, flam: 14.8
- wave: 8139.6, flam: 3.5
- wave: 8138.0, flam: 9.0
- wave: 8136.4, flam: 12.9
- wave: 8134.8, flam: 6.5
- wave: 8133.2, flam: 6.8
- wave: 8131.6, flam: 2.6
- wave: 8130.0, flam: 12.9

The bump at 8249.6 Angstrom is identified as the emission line H-gamma 4340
